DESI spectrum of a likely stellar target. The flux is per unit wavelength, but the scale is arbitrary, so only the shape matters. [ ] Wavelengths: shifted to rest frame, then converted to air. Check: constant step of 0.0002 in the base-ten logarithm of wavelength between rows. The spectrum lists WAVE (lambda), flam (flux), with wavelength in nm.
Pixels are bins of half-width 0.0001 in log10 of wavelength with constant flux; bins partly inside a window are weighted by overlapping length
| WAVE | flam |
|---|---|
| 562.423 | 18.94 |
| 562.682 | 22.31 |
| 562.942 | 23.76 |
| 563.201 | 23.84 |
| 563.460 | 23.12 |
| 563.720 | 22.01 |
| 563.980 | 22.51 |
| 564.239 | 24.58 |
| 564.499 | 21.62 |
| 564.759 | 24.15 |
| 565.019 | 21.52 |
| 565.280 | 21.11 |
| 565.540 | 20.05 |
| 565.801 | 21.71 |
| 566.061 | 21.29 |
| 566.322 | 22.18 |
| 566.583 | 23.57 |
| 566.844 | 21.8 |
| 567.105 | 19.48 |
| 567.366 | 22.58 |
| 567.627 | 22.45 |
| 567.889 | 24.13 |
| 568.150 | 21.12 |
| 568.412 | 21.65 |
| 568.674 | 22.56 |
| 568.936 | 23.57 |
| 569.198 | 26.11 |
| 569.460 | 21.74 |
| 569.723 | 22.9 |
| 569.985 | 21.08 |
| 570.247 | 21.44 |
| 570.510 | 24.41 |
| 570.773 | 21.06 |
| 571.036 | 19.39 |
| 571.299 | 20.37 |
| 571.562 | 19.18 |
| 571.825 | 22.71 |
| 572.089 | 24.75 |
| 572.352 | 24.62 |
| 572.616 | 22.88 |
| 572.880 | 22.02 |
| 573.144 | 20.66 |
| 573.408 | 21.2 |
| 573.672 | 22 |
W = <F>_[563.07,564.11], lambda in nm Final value 22.9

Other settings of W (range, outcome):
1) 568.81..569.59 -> 23.8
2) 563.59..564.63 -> 22.7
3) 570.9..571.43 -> 19.9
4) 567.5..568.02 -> 23.3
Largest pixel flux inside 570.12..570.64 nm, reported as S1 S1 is 24.41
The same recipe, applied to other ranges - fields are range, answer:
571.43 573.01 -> 24.75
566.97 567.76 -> 22.58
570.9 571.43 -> 20.37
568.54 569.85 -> 26.11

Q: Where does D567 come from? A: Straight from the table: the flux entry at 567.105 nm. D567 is 19.48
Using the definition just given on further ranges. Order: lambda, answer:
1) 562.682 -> 22.31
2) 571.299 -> 20.37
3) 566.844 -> 21.8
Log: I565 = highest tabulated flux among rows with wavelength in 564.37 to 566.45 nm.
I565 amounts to 24.15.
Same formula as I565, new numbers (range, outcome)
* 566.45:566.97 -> 23.57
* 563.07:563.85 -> 23.84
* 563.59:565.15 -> 24.58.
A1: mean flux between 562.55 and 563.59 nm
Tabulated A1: 23.2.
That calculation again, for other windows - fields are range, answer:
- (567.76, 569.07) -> 22.6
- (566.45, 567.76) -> 22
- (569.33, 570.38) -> 21.8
